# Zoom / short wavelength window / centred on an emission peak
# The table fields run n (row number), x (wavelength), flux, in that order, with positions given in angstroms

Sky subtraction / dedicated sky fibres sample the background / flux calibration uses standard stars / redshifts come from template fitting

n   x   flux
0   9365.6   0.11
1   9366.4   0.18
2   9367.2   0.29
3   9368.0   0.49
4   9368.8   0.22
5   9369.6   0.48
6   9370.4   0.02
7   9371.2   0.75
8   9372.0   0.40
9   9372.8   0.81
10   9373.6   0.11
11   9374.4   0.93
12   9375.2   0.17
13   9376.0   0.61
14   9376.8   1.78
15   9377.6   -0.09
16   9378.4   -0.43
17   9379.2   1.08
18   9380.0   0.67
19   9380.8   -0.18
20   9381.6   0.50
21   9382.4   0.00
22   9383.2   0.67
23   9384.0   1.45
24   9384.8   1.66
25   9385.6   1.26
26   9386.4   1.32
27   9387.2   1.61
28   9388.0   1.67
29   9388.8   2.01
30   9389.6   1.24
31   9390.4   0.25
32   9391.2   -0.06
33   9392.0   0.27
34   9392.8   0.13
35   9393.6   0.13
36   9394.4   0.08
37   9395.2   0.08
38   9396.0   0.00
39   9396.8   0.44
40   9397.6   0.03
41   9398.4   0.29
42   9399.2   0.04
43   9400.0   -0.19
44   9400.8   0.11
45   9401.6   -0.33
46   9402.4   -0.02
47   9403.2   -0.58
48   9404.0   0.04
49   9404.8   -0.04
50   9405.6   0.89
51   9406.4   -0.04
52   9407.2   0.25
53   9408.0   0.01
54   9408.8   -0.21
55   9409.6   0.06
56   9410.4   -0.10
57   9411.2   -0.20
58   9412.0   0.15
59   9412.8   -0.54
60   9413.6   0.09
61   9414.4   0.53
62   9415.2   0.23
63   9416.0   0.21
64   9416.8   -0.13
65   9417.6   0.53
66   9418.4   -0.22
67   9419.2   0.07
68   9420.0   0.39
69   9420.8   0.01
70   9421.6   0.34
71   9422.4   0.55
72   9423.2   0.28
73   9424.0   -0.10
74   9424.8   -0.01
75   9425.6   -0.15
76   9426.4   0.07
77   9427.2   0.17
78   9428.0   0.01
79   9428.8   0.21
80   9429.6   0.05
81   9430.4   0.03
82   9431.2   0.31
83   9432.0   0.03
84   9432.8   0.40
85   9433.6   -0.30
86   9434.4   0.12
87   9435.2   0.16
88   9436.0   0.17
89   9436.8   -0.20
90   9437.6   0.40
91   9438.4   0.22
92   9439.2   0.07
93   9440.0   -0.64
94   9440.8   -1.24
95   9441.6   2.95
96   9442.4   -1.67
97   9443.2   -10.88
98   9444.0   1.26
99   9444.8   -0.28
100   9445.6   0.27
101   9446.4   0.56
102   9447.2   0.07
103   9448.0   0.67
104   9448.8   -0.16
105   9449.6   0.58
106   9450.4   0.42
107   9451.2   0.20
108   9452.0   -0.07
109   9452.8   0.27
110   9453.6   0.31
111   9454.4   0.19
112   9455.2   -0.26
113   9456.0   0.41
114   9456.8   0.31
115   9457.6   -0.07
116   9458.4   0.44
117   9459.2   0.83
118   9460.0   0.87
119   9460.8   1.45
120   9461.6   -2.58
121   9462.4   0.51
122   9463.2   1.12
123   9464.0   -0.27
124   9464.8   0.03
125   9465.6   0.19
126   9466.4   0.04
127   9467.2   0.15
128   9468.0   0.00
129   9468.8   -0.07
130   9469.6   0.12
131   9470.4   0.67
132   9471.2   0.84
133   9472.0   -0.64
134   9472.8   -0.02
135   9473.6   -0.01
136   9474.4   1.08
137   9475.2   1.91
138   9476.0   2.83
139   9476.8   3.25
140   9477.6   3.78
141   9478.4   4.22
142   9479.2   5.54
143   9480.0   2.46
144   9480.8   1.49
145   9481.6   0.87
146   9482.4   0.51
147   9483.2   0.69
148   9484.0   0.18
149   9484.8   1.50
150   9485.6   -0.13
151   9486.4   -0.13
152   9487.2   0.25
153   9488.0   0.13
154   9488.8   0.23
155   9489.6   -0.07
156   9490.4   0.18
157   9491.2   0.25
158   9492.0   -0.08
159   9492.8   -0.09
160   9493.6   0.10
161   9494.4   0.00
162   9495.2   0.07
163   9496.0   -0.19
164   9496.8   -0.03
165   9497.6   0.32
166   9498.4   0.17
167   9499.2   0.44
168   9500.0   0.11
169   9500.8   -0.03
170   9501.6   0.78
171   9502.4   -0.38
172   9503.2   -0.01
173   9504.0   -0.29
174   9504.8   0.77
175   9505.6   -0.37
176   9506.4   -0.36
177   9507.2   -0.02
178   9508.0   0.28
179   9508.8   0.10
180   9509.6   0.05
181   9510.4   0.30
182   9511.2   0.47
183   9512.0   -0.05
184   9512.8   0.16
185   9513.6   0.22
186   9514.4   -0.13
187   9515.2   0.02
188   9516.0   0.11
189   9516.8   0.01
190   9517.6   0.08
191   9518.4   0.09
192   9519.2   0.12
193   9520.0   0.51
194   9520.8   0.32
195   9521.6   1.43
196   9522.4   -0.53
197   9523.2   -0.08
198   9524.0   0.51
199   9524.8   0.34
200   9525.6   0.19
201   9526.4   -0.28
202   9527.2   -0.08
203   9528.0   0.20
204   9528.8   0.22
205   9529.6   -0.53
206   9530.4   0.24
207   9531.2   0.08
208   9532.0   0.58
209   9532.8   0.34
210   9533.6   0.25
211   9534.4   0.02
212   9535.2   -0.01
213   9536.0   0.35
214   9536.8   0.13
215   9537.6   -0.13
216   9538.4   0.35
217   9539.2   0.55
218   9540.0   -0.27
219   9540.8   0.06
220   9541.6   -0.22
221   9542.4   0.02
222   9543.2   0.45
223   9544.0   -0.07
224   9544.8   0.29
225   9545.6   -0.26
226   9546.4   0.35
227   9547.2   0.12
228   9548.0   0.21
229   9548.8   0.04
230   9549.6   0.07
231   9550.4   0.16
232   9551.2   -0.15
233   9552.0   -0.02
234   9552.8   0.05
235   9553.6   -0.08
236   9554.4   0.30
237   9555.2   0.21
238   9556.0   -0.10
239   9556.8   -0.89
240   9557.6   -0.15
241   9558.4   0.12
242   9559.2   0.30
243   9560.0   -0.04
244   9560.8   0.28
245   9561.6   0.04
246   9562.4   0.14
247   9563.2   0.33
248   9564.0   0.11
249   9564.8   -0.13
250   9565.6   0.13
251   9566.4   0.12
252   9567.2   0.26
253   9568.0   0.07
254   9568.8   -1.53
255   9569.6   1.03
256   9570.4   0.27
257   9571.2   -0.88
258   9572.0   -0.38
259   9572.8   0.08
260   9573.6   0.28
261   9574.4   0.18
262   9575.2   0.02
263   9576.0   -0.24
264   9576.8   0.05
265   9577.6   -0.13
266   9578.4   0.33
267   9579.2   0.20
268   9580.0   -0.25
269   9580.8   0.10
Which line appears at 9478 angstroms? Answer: [O III] 5007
